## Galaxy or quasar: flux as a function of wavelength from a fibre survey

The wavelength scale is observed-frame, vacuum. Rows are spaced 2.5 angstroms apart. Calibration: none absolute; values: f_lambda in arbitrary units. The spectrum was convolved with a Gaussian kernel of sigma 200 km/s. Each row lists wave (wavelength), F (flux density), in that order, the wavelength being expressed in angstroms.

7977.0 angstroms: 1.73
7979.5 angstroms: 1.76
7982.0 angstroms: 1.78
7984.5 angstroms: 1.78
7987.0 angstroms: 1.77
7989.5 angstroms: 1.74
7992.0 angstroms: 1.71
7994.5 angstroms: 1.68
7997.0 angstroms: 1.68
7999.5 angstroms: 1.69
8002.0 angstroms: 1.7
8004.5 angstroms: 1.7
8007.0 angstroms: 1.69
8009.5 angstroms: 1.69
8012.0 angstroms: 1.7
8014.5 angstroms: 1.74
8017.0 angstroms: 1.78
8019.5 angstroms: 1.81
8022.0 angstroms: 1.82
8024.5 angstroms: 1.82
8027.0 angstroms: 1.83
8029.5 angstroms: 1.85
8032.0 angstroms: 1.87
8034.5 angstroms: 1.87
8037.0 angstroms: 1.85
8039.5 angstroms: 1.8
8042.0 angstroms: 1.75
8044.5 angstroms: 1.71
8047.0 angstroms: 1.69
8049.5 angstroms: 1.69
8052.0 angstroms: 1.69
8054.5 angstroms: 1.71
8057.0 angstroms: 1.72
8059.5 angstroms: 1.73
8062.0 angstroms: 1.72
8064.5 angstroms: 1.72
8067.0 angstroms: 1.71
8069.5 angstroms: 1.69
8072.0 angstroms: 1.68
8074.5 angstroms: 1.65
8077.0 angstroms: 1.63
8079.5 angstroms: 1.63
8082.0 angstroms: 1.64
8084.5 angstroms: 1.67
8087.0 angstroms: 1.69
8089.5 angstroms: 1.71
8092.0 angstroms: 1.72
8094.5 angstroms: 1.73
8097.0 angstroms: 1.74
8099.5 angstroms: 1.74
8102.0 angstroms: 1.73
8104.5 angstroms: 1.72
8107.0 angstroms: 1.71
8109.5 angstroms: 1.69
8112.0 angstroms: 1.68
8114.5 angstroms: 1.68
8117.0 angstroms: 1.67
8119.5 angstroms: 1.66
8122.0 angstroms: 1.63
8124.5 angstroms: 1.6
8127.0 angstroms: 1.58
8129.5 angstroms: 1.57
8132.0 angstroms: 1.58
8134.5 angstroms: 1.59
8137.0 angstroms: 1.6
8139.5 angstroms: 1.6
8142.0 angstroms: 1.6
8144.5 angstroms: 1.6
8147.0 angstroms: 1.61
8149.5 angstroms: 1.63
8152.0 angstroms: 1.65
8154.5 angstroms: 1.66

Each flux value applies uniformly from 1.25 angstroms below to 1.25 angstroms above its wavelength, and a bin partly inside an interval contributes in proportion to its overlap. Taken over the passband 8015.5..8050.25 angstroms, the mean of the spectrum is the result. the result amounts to 1.8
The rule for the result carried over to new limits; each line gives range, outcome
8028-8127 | 1.71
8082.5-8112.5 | 1.71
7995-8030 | 1.75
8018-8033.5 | 1.83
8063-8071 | 1.71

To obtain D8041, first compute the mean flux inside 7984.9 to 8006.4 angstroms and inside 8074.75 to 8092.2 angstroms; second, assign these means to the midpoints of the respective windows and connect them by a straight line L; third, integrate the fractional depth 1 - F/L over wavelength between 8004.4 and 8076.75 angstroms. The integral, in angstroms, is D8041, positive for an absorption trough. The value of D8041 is -2.5 angstroms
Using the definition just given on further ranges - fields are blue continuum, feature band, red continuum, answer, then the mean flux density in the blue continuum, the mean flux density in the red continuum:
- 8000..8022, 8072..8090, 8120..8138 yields -0.1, 1.73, 1.6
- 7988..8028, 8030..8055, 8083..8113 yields -0.6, 1.74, 1.71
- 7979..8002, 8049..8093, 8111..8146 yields -0.7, 1.73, 1.62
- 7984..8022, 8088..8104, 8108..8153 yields -0.7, 1.73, 1.62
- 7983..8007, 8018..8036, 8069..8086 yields -1.6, 1.72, 1.65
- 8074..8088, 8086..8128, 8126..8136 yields -1.9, 1.65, 1.58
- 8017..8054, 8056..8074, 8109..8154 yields 0.3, 1.79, 1.62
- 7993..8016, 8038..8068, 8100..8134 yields -0.8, 1.7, 1.65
